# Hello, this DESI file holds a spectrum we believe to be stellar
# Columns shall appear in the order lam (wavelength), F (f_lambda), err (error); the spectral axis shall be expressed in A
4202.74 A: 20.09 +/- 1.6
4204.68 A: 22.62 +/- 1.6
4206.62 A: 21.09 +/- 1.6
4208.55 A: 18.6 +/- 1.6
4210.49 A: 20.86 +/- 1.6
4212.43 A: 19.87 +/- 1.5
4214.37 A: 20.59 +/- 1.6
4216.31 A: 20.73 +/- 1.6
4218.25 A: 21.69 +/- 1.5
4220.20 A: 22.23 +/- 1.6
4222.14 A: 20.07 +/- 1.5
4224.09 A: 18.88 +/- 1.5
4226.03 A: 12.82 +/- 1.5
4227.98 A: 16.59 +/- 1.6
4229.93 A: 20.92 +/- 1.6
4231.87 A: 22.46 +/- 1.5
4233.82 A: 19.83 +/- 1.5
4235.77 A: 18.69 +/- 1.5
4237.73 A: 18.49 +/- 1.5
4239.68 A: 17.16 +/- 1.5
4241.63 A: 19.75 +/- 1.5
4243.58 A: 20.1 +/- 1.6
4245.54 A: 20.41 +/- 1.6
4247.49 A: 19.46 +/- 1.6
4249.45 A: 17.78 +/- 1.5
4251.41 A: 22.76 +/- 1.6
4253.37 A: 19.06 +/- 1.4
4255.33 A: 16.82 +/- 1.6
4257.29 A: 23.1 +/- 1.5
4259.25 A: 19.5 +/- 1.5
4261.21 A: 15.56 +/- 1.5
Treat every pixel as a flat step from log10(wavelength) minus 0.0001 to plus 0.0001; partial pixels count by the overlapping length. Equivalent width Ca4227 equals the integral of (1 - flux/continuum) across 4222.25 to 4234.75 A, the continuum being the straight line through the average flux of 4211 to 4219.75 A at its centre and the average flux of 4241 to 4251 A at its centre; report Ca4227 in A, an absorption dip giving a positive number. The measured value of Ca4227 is 1.0 A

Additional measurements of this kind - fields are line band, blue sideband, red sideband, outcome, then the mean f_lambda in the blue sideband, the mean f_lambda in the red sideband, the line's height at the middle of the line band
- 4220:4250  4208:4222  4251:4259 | 2.0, 20.7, 20.2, 20.4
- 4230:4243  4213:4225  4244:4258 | 0.5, 20.7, 19.8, 20.2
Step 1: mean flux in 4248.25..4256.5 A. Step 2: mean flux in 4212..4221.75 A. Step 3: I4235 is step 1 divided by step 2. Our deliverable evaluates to 0.9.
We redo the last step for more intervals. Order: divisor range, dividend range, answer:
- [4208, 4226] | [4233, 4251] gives 0.96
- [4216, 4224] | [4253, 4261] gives 0.92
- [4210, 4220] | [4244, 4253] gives 0.96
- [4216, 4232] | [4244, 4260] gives 1.02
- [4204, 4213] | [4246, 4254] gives 0.96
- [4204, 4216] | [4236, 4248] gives 0.93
